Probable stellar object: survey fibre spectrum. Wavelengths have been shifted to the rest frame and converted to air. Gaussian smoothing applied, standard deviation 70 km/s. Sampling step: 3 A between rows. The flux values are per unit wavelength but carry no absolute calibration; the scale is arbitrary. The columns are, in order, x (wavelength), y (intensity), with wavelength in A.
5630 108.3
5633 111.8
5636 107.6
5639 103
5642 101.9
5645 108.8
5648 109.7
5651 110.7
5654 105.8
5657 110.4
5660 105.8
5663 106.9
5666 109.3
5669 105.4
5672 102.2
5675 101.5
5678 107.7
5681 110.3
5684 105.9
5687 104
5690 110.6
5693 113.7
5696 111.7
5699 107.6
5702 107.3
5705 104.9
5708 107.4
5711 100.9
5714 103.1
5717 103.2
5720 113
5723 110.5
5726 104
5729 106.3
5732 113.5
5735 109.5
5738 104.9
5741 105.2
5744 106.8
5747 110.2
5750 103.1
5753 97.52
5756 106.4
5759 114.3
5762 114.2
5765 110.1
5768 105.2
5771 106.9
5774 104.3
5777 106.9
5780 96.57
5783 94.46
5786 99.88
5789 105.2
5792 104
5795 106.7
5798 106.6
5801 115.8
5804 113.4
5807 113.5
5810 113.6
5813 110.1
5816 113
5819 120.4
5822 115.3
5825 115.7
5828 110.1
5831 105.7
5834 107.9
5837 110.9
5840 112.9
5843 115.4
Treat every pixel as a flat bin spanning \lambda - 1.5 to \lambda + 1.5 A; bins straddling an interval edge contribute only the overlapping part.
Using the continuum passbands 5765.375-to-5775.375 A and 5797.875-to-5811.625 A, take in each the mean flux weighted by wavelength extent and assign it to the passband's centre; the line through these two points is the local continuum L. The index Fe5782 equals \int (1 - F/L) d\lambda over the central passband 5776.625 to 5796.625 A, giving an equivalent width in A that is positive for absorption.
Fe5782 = 1.4 A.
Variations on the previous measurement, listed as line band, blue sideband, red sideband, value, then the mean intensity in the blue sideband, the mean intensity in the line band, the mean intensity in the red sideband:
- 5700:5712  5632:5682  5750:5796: 0.1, 107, 105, 105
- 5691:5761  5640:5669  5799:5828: 2.1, 108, 107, 114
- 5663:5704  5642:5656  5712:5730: 0.0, 108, 107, 107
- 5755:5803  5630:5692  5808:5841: 2.0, 107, 106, 112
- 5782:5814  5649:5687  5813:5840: 1.0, 107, 108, 112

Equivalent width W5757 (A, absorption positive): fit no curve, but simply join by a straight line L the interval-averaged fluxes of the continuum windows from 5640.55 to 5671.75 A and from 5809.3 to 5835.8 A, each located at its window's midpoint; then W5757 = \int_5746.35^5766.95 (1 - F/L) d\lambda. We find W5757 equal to 0.5 A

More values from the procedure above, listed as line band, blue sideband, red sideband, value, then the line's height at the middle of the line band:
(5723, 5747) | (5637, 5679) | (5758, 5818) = -0.08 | 107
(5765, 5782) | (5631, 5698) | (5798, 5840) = 1.04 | 111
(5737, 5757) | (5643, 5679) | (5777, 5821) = 0.53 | 108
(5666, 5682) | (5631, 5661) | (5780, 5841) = 0.34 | 108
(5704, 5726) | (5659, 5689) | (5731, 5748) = 0.27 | 107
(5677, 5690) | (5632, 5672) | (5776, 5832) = 0.02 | 108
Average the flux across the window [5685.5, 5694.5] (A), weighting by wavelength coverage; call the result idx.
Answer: 109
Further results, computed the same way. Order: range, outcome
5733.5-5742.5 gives 107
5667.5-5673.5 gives 104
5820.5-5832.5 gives 112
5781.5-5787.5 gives 97.2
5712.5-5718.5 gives 103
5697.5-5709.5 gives 107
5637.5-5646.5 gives 105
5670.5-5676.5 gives 102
